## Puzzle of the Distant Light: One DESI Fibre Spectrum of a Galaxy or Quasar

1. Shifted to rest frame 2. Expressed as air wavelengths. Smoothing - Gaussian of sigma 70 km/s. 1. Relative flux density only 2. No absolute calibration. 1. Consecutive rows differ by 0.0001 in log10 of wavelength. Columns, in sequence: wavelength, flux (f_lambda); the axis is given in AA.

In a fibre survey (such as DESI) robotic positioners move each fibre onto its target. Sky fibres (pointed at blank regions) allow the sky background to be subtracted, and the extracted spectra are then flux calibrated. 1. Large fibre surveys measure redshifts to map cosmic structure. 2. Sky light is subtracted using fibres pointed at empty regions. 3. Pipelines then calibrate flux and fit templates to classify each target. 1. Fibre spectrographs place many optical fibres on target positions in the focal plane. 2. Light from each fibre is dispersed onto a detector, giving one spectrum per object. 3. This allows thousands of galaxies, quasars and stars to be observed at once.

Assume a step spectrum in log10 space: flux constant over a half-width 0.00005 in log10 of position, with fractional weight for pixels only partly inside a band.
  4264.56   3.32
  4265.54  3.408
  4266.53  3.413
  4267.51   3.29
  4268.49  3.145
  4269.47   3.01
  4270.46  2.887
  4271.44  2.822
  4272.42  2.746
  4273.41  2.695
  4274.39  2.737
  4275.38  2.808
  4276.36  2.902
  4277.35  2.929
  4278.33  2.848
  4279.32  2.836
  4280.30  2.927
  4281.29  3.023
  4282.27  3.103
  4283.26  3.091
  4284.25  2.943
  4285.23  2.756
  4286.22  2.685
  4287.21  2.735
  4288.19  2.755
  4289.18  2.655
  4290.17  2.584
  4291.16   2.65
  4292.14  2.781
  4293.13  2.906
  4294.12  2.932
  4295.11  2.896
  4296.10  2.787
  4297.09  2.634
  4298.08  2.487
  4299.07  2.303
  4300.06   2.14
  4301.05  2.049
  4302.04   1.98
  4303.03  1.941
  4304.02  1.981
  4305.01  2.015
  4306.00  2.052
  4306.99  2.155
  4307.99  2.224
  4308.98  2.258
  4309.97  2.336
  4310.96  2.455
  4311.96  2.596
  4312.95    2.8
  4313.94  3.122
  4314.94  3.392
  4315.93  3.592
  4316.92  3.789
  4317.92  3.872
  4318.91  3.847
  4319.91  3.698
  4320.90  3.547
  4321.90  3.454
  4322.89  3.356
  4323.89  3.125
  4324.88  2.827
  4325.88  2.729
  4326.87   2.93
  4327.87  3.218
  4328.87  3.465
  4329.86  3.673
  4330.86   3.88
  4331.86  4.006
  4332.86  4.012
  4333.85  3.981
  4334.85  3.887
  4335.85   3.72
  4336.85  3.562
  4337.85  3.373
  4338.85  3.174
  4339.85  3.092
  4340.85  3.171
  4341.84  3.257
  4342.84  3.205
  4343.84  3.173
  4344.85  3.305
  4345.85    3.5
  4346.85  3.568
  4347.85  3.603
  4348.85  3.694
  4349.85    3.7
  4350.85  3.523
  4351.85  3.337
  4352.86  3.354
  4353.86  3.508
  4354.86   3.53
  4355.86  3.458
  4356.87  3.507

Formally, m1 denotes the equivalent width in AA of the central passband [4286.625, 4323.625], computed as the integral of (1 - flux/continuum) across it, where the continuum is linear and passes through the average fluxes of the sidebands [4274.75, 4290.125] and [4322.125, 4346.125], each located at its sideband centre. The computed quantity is 4.17 AA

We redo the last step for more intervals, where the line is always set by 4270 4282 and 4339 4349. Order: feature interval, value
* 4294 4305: 2.5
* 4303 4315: 2.7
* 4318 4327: -0.4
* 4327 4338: -1.5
